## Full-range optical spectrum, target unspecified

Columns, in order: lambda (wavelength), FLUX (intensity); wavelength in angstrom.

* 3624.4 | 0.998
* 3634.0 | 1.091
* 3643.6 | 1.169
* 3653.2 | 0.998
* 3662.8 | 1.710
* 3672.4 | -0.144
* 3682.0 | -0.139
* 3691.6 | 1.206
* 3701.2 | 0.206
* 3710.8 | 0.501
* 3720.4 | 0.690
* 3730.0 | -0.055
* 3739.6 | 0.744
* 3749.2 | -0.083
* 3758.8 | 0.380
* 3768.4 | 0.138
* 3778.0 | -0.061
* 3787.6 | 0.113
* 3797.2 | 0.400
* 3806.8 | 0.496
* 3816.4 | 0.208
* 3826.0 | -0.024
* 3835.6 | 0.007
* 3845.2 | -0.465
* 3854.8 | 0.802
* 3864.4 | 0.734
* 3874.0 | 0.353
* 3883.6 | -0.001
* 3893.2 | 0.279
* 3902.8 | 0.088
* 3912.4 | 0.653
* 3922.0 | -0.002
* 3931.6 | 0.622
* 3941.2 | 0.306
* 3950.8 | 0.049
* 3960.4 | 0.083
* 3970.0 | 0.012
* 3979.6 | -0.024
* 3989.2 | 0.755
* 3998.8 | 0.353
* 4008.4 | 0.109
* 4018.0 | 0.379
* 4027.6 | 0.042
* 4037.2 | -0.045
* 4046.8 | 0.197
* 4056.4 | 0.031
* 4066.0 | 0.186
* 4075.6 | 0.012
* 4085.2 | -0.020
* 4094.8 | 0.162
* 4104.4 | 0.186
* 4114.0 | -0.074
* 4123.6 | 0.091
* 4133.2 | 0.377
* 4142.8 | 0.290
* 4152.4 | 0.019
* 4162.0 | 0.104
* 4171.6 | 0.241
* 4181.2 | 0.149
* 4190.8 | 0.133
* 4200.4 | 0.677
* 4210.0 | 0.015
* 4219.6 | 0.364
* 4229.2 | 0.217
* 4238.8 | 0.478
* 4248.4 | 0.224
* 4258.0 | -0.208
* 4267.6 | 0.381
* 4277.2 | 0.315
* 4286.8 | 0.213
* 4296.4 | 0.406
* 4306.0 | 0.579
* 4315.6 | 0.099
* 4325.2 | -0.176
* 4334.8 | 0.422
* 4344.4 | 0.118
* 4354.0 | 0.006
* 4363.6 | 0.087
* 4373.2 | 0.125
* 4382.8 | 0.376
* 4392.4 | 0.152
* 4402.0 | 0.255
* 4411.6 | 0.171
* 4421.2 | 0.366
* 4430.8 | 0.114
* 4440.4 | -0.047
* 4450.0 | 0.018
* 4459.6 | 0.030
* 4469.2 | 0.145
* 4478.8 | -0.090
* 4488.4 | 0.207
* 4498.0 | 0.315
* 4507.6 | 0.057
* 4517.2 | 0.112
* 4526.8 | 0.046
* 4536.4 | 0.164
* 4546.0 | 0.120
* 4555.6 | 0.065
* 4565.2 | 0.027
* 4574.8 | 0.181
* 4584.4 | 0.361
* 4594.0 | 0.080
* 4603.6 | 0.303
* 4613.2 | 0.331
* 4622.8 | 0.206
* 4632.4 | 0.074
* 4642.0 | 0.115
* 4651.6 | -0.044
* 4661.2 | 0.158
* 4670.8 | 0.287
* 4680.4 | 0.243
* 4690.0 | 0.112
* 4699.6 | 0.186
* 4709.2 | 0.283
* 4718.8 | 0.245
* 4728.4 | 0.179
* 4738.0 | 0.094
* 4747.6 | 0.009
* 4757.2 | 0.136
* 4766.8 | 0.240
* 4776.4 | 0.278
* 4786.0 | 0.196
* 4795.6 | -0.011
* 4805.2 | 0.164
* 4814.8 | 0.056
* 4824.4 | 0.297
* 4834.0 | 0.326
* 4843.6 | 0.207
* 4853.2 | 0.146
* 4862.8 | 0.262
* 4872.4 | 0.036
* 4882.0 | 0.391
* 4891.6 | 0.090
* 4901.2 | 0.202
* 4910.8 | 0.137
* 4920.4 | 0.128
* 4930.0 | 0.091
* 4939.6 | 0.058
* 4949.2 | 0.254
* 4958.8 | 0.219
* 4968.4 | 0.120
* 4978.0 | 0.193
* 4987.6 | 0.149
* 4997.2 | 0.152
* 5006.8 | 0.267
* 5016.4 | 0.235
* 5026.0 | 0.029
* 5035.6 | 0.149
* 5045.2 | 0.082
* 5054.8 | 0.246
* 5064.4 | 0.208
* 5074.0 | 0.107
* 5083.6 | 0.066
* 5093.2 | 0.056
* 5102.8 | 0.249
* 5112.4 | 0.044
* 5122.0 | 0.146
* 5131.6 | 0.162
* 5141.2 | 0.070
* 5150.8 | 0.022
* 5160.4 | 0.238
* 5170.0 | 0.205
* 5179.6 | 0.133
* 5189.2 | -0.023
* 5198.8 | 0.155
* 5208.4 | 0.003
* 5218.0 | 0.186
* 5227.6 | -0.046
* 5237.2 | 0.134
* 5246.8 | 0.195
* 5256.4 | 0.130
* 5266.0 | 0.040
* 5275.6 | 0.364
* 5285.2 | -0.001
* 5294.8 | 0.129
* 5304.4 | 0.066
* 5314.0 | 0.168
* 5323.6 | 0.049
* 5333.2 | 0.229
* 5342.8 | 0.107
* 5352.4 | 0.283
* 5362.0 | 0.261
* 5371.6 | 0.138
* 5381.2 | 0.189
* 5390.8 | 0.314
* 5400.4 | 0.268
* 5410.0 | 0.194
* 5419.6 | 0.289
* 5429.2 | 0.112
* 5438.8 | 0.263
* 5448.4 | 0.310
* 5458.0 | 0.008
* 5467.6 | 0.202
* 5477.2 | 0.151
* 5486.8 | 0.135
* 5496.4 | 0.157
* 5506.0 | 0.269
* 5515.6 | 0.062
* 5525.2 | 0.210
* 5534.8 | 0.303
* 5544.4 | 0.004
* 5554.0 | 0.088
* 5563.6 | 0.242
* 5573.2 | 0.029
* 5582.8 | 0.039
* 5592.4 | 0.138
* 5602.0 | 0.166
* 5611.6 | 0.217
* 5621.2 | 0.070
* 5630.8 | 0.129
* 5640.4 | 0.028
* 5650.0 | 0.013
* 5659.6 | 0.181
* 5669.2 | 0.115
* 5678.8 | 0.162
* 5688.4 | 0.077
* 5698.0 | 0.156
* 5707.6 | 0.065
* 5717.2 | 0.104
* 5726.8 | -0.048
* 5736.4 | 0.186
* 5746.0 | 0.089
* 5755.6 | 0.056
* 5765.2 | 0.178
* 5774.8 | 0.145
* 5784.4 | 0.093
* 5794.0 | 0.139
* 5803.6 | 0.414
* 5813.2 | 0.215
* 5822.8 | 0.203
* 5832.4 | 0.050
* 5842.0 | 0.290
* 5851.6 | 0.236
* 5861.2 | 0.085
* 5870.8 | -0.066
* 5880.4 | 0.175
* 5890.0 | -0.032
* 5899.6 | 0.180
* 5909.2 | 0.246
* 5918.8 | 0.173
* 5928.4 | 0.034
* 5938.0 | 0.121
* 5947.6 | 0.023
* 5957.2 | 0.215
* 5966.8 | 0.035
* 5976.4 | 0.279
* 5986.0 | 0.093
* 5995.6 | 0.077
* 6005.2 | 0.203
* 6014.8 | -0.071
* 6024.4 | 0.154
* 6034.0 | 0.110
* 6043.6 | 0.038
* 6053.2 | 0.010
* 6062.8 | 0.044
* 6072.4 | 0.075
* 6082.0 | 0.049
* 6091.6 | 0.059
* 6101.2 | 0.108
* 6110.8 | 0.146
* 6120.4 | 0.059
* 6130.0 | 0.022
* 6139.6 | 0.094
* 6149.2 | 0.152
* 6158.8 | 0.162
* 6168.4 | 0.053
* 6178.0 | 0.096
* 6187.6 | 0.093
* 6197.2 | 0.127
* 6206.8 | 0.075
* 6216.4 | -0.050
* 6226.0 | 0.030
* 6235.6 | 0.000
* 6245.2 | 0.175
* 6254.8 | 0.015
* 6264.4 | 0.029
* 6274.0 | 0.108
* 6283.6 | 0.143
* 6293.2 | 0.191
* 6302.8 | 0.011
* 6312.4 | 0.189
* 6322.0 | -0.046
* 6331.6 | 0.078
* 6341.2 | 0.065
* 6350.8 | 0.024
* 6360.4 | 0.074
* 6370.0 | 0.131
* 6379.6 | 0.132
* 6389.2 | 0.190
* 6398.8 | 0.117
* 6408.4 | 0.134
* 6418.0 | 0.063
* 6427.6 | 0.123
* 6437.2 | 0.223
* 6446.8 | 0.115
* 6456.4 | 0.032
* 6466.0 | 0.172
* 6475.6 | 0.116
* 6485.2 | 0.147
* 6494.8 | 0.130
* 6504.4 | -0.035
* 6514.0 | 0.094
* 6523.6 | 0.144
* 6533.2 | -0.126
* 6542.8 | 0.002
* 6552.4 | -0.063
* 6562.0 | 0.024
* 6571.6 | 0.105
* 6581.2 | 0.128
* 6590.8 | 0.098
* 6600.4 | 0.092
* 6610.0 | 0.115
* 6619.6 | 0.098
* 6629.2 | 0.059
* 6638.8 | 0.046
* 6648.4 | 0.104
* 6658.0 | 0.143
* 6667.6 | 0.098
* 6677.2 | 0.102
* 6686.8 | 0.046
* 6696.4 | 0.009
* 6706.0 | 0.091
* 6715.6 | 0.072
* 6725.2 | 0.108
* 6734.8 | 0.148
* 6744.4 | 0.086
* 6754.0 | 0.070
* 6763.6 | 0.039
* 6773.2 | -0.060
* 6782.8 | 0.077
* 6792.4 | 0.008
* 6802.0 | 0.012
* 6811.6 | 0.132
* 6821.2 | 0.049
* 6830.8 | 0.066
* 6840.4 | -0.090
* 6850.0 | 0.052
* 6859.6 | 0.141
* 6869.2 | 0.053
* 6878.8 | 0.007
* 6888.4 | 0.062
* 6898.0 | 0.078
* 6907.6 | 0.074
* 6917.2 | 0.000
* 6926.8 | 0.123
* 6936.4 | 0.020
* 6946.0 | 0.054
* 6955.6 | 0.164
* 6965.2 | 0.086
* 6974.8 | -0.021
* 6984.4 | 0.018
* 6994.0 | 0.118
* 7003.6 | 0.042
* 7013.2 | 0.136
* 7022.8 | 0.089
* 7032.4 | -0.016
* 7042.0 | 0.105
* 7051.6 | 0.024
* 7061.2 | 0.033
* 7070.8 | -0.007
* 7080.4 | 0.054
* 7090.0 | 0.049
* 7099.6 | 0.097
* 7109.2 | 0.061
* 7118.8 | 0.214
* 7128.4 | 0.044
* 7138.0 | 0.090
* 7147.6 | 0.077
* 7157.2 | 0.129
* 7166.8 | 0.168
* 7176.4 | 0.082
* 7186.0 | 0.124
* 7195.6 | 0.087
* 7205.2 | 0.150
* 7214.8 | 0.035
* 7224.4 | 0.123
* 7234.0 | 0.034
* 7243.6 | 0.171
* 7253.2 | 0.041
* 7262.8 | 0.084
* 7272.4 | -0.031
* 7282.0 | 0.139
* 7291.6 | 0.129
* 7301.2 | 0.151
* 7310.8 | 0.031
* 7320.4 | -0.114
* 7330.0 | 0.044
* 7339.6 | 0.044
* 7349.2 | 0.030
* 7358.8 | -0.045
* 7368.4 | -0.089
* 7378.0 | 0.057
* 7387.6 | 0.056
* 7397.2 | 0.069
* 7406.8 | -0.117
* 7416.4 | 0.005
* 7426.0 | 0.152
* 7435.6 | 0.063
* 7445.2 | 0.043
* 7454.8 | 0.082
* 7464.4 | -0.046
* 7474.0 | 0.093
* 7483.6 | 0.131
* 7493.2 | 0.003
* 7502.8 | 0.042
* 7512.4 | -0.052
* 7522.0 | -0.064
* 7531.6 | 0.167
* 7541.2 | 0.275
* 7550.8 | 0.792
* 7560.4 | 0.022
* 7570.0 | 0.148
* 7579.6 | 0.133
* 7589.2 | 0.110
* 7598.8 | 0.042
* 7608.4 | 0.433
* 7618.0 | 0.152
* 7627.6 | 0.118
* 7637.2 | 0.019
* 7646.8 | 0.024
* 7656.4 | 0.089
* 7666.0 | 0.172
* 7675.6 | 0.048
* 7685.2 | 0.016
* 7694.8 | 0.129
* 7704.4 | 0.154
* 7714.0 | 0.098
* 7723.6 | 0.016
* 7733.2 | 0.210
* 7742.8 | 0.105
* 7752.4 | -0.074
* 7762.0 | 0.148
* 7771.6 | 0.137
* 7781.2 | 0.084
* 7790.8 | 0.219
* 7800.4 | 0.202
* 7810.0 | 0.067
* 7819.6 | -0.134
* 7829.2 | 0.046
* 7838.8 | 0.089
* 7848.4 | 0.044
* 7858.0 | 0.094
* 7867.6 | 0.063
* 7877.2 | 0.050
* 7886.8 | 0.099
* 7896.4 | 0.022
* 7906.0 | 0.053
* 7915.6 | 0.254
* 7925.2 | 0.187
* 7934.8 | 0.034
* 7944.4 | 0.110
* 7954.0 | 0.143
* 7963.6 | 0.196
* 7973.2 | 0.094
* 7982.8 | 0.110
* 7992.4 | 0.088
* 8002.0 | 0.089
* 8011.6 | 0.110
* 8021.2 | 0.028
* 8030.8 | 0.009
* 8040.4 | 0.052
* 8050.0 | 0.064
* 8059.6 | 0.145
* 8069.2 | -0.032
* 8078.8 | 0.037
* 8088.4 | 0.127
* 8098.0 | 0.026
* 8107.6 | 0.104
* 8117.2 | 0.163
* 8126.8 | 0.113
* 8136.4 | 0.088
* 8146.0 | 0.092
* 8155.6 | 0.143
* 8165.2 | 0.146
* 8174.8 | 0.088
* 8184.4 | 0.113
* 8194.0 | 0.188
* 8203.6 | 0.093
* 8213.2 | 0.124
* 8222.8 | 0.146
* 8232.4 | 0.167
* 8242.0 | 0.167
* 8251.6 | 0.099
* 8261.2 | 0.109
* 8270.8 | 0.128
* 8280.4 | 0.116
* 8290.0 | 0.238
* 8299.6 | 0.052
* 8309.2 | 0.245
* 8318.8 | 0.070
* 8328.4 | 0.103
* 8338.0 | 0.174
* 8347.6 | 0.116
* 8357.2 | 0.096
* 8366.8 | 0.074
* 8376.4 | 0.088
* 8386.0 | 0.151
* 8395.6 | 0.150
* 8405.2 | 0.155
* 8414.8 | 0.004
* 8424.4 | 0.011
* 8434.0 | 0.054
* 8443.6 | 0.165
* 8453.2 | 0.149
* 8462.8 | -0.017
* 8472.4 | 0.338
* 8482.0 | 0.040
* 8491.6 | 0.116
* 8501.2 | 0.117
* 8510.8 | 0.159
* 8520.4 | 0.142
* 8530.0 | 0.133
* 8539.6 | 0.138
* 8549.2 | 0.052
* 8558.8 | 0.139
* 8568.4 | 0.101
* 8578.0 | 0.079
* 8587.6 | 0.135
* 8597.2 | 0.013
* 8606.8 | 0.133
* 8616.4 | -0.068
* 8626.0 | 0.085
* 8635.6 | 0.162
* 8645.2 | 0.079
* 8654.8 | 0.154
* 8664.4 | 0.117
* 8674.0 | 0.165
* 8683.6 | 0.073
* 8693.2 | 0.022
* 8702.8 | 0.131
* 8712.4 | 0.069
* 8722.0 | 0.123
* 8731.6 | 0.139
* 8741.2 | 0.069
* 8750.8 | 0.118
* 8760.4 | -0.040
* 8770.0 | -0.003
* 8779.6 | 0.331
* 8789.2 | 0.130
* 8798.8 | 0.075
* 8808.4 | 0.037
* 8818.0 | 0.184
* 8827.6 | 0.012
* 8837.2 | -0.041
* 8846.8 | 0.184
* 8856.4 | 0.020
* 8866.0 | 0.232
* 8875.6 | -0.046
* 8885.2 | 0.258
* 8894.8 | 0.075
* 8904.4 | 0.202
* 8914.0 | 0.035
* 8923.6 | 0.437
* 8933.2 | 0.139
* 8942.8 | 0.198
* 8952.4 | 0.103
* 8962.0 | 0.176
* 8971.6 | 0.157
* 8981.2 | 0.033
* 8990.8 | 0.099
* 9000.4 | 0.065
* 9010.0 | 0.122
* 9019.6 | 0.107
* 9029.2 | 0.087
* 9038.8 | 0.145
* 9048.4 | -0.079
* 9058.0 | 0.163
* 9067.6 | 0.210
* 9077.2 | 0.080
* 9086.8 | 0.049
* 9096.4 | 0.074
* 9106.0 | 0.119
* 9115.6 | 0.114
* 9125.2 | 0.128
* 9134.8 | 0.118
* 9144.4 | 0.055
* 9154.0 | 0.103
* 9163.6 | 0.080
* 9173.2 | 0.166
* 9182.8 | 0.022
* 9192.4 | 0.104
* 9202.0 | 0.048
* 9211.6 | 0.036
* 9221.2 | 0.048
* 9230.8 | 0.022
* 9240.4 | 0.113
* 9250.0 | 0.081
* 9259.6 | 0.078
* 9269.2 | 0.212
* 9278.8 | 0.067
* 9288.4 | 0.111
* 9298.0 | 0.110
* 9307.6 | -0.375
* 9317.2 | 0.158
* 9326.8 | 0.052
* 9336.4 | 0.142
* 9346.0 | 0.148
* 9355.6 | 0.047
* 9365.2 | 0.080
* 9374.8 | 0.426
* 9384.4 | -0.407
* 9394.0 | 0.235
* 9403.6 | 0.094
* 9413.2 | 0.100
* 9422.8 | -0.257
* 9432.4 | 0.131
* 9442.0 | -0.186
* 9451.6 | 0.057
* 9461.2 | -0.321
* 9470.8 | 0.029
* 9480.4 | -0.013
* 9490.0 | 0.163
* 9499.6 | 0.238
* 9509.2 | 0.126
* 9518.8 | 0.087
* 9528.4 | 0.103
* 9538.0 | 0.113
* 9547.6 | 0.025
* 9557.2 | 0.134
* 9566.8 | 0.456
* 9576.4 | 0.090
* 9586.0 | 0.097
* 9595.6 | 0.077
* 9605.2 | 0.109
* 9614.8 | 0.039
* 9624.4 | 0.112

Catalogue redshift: 1.025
